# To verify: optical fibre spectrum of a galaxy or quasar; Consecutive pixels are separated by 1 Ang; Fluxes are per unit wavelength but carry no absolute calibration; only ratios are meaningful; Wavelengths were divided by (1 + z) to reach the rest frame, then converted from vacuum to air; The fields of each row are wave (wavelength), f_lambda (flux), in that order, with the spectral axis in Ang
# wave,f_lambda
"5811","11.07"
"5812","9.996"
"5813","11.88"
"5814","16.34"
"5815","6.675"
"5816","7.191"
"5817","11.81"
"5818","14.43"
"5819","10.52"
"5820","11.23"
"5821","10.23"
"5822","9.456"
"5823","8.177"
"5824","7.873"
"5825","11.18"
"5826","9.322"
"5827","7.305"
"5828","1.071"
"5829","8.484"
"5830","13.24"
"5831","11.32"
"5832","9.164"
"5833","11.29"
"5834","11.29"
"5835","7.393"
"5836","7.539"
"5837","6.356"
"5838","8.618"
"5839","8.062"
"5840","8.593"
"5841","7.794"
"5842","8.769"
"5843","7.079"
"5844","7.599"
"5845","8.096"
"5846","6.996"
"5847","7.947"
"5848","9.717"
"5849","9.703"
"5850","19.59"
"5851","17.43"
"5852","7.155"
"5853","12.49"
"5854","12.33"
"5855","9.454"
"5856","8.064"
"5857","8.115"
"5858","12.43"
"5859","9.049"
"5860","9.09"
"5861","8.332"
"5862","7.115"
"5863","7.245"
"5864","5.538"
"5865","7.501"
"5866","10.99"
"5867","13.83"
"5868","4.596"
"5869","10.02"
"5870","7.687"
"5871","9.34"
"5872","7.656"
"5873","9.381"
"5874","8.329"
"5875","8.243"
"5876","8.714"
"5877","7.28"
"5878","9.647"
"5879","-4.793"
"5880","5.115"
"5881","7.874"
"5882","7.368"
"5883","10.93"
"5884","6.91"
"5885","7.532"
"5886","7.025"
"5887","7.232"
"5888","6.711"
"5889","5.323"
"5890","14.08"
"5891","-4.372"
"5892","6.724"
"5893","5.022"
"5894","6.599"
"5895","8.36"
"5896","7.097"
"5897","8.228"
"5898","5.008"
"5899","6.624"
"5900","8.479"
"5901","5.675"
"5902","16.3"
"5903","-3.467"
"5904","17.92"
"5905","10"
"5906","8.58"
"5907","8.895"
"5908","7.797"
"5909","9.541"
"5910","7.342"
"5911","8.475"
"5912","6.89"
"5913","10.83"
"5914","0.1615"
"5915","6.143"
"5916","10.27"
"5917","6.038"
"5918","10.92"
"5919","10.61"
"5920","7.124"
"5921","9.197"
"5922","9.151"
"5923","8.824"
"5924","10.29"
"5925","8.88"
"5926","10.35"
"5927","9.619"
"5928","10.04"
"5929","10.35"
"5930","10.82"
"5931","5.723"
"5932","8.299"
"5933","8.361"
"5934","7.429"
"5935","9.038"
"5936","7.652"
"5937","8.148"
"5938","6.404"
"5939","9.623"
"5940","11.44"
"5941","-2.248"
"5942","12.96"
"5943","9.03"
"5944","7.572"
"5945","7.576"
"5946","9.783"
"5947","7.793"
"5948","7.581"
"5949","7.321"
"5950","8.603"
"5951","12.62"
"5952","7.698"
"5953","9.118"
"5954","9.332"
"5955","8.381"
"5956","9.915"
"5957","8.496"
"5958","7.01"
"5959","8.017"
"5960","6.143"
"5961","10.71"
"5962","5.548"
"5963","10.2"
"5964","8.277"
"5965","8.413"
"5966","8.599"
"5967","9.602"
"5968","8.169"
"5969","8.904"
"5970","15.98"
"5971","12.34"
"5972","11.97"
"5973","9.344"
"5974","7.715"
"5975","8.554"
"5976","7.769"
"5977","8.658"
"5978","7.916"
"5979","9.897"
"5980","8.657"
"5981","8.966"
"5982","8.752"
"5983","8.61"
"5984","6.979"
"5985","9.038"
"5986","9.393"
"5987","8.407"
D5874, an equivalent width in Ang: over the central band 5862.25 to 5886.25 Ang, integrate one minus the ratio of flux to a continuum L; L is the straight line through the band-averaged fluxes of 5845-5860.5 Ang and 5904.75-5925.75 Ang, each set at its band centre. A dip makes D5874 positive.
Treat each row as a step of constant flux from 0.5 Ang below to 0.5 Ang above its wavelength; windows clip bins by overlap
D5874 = 5.3 Ang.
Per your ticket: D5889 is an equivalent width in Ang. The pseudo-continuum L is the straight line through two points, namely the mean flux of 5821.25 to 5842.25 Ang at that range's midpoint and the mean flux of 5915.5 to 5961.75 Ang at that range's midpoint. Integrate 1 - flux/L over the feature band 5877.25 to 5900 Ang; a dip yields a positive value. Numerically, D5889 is 5.9 Ang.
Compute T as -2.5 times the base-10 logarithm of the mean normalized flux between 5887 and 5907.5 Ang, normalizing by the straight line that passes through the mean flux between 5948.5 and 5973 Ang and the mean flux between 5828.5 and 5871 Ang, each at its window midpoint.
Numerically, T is 0.25 mag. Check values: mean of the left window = 9.36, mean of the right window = 9.23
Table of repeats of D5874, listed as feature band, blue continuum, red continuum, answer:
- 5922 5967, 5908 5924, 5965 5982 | 1.3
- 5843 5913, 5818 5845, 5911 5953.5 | 3.4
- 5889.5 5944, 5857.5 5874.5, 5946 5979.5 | 4.8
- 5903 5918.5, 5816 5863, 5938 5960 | 0.9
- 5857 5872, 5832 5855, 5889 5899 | -0.9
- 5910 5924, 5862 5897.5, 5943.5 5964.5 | -0.4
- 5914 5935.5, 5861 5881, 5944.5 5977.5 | -0.8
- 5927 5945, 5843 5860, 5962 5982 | 2.5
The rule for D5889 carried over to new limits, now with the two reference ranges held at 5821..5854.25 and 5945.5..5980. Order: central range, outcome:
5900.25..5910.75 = 0.4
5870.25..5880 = 2.4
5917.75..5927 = -0.3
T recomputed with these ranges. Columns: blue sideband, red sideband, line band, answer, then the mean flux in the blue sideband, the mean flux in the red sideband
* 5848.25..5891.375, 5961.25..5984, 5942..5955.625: 0.03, 8.49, 9.19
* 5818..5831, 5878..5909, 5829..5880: -0.07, 9.3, 7.11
